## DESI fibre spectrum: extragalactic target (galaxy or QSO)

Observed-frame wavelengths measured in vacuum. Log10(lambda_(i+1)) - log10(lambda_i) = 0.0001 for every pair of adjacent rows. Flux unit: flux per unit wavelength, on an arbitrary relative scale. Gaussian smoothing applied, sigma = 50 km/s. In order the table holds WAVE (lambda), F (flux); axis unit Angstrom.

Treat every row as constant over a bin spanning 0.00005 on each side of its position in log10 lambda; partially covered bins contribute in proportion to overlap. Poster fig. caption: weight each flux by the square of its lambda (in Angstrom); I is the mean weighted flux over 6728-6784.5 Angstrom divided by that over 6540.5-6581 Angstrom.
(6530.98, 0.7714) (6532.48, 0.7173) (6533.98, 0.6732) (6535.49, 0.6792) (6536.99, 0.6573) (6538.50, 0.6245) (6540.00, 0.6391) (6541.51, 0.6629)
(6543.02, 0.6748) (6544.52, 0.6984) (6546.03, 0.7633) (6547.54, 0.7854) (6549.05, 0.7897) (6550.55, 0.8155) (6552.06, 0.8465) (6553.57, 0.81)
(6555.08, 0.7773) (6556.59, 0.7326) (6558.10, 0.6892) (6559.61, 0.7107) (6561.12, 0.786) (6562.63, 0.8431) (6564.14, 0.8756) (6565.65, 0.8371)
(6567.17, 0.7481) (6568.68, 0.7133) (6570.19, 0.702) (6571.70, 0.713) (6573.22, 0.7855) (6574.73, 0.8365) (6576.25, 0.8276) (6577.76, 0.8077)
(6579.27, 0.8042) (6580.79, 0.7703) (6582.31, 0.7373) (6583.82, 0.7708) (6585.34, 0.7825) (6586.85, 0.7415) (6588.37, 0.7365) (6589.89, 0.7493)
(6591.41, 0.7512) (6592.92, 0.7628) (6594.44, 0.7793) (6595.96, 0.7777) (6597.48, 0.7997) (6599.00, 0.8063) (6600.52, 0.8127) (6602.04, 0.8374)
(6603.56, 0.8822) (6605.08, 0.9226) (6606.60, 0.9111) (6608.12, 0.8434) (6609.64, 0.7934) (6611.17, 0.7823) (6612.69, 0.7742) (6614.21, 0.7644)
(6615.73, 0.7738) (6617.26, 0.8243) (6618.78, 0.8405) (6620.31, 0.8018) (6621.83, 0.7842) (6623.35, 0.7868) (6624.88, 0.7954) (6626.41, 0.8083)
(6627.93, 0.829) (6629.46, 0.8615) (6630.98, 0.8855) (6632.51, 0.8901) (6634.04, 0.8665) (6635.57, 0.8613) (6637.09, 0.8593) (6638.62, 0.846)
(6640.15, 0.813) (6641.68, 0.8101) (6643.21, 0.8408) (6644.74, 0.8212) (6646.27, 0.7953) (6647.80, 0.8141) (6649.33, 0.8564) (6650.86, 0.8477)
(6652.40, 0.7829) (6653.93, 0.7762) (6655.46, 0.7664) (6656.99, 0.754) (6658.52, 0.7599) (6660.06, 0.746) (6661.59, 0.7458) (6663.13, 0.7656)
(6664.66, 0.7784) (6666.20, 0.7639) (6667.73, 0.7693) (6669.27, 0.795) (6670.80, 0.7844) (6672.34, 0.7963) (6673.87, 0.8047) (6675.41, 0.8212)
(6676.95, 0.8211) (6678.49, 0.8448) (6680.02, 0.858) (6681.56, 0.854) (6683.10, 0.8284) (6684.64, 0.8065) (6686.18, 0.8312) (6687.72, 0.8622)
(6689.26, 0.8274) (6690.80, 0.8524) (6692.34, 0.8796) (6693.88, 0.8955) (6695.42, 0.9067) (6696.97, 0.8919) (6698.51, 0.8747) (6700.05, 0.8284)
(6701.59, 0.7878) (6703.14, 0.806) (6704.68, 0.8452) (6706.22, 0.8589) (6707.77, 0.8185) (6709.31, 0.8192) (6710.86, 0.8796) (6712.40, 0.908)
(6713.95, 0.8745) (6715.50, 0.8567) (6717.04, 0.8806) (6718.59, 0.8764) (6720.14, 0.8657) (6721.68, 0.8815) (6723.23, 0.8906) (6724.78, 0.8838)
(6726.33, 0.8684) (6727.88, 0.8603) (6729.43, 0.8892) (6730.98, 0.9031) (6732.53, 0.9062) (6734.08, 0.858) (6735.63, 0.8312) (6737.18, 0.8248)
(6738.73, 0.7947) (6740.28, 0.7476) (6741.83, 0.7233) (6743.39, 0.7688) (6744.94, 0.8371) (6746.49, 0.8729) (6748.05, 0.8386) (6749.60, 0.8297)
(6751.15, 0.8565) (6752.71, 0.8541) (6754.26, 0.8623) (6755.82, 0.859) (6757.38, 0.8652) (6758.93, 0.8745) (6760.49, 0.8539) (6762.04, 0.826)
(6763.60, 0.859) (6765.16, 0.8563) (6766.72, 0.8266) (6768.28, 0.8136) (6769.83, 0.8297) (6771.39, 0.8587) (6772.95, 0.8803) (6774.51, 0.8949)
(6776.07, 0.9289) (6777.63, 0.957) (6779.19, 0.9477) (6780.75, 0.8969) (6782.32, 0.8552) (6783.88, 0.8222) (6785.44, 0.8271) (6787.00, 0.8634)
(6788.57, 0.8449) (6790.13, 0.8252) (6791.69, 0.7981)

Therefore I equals 1.18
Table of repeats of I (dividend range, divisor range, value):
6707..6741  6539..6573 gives 1.20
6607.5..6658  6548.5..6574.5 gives 1.07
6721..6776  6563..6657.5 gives 1.10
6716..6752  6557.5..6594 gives 1.15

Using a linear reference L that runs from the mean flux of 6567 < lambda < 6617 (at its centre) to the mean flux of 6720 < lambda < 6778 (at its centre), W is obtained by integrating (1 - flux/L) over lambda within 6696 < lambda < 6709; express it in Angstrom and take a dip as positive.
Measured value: -0.1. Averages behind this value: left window 0.789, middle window 0.839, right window 0.853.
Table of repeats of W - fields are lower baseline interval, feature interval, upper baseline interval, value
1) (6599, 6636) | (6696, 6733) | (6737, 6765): -1.51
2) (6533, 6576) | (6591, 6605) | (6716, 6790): -0.69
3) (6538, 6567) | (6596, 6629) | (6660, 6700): -1.19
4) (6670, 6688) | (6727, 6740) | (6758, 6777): -0.12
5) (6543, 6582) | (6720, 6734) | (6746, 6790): -0.63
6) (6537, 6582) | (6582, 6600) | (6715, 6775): 0.16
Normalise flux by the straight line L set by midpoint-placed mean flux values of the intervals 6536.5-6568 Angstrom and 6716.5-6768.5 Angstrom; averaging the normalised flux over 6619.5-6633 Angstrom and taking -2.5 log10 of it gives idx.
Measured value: -0.05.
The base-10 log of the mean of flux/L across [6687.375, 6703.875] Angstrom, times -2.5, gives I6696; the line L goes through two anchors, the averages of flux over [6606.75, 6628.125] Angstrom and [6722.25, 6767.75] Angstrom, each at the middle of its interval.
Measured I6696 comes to -0.034 mag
